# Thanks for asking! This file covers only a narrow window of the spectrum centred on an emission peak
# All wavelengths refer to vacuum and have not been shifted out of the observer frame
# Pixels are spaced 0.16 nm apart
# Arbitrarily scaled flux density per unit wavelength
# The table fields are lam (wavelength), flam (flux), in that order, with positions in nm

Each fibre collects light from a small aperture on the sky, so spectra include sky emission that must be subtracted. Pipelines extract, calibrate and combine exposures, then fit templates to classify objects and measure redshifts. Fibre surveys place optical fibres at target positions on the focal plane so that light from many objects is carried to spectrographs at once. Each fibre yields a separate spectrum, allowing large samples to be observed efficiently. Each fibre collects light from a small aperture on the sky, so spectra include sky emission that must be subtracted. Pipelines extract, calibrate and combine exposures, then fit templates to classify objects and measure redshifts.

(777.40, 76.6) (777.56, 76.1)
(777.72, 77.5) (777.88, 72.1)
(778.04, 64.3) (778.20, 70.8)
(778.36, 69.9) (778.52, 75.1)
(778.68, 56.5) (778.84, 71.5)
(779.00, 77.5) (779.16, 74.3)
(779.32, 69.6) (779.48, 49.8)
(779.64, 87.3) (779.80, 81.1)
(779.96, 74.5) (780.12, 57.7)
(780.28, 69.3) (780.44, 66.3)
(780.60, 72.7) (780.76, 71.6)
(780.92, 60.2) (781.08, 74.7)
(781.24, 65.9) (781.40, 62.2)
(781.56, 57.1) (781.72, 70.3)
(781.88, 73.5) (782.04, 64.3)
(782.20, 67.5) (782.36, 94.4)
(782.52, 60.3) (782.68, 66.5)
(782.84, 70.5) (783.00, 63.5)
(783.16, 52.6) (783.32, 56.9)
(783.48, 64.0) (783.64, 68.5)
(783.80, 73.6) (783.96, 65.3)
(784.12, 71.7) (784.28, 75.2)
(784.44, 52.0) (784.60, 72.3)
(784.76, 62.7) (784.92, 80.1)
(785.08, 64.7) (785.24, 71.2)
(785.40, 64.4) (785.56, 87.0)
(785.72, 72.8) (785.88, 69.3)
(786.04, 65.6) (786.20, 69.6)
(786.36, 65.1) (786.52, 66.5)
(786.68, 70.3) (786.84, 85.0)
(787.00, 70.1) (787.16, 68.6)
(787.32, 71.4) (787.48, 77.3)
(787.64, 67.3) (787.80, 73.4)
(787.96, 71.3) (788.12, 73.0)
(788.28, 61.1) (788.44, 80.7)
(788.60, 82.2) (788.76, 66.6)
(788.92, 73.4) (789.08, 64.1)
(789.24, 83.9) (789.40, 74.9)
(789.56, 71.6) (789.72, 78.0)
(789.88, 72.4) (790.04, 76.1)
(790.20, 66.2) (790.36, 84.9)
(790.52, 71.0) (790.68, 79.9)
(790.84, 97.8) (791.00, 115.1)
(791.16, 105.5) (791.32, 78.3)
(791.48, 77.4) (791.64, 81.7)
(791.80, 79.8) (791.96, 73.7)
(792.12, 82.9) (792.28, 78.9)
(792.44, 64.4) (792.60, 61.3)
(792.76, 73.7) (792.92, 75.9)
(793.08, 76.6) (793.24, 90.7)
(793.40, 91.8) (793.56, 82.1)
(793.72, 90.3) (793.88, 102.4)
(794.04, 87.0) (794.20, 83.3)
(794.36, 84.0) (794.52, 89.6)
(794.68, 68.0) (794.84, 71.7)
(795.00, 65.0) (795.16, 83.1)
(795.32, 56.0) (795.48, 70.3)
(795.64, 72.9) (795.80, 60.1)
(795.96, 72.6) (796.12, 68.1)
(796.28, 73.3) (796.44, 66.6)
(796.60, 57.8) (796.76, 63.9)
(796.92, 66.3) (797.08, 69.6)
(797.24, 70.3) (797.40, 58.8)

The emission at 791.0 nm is Halpha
